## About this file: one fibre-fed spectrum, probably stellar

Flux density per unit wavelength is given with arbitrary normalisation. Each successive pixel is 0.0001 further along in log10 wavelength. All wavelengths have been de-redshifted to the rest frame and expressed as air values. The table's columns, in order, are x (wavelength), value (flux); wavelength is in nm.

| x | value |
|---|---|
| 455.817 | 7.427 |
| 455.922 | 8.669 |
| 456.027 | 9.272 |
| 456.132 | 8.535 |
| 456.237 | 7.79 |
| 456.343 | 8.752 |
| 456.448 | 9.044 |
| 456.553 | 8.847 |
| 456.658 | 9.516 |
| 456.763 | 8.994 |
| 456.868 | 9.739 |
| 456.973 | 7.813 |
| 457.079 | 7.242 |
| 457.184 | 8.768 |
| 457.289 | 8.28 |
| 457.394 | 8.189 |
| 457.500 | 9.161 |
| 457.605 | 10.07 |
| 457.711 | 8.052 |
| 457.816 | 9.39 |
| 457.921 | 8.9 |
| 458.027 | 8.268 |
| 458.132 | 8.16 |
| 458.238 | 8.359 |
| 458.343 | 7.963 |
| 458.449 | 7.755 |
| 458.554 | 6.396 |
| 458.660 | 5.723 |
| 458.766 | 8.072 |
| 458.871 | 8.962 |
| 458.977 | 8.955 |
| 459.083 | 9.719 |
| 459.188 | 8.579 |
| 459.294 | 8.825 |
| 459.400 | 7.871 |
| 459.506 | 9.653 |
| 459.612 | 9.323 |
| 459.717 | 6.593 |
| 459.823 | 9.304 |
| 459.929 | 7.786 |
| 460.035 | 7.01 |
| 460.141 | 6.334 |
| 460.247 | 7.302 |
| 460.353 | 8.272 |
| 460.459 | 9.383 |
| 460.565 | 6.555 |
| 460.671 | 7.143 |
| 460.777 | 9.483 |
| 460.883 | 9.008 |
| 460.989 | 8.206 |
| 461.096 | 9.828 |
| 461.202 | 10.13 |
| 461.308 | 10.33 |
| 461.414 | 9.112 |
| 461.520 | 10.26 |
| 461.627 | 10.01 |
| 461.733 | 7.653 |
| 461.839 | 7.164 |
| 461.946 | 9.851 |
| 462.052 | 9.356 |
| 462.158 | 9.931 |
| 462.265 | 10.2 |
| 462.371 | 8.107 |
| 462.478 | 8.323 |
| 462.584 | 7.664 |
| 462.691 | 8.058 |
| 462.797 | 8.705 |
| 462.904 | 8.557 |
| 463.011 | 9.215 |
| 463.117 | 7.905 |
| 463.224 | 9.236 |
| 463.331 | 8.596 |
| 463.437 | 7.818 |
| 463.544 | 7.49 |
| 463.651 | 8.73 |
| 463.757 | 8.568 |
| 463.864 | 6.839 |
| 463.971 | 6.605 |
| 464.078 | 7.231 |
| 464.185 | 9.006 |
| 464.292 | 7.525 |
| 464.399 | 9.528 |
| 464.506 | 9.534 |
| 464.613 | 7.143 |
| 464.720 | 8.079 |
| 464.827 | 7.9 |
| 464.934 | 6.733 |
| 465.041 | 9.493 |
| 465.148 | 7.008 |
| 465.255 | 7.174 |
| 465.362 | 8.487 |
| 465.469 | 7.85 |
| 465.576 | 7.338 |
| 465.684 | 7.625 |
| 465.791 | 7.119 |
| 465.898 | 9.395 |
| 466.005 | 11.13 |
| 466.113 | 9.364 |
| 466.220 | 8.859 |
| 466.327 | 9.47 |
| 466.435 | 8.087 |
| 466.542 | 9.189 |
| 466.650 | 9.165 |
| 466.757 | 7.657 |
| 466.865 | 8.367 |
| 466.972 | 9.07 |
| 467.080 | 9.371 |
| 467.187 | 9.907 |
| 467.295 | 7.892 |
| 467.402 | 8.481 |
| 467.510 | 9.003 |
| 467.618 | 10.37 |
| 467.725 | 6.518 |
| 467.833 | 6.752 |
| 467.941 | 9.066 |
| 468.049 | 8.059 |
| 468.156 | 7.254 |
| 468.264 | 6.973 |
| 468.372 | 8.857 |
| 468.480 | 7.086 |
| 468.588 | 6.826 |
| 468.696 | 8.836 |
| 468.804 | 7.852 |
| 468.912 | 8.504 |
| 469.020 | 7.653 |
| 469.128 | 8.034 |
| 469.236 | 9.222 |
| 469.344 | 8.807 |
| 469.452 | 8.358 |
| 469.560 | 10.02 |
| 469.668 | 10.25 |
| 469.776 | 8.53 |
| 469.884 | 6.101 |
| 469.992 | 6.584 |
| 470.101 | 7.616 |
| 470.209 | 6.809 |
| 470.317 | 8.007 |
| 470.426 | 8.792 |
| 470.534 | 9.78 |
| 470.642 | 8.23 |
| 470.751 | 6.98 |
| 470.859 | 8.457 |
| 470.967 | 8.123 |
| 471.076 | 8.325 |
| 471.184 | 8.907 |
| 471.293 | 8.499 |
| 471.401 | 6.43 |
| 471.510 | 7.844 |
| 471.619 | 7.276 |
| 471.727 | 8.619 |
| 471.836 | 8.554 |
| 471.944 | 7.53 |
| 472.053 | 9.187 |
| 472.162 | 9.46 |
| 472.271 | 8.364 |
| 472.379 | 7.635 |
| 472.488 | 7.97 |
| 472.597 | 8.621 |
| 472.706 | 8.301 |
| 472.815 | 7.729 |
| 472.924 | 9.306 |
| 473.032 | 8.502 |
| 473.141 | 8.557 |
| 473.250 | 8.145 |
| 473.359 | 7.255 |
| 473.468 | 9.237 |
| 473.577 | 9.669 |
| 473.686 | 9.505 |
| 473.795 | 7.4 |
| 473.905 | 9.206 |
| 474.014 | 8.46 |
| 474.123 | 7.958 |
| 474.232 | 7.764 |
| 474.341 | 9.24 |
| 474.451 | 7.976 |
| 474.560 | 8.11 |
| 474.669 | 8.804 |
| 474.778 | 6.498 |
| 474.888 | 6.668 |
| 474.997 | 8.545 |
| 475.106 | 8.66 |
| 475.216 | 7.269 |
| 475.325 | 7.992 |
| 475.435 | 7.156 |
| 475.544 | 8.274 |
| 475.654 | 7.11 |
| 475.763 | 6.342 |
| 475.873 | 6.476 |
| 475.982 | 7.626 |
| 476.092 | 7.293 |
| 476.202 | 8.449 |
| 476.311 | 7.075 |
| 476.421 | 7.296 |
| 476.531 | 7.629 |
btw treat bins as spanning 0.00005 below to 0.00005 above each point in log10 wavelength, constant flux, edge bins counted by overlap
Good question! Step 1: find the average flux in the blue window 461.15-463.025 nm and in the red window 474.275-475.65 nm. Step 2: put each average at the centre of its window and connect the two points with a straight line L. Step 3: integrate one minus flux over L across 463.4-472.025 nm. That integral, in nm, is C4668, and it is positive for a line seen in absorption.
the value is 0.32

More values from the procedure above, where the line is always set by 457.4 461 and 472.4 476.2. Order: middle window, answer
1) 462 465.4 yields -0.03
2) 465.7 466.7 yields -0.11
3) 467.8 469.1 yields 0.05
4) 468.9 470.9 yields -0.03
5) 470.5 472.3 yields -0.04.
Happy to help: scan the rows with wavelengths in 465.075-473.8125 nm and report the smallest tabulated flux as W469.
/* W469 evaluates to 6.101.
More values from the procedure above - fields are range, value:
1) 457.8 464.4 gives 5.723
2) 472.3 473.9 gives 7.255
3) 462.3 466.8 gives 6.605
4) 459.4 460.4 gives 6.334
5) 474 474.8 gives 6.498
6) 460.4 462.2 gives 6.555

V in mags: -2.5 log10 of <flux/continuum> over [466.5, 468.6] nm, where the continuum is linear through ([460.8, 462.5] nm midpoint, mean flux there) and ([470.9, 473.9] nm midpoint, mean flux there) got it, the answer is 0.06 mag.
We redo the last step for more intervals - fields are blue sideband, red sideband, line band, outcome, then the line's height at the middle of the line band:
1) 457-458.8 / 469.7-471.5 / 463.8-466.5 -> -0.02 mag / 8.02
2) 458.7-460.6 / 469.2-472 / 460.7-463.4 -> -0.09 mag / 8.23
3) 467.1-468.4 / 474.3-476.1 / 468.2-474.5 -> -0.04 mag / 7.97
